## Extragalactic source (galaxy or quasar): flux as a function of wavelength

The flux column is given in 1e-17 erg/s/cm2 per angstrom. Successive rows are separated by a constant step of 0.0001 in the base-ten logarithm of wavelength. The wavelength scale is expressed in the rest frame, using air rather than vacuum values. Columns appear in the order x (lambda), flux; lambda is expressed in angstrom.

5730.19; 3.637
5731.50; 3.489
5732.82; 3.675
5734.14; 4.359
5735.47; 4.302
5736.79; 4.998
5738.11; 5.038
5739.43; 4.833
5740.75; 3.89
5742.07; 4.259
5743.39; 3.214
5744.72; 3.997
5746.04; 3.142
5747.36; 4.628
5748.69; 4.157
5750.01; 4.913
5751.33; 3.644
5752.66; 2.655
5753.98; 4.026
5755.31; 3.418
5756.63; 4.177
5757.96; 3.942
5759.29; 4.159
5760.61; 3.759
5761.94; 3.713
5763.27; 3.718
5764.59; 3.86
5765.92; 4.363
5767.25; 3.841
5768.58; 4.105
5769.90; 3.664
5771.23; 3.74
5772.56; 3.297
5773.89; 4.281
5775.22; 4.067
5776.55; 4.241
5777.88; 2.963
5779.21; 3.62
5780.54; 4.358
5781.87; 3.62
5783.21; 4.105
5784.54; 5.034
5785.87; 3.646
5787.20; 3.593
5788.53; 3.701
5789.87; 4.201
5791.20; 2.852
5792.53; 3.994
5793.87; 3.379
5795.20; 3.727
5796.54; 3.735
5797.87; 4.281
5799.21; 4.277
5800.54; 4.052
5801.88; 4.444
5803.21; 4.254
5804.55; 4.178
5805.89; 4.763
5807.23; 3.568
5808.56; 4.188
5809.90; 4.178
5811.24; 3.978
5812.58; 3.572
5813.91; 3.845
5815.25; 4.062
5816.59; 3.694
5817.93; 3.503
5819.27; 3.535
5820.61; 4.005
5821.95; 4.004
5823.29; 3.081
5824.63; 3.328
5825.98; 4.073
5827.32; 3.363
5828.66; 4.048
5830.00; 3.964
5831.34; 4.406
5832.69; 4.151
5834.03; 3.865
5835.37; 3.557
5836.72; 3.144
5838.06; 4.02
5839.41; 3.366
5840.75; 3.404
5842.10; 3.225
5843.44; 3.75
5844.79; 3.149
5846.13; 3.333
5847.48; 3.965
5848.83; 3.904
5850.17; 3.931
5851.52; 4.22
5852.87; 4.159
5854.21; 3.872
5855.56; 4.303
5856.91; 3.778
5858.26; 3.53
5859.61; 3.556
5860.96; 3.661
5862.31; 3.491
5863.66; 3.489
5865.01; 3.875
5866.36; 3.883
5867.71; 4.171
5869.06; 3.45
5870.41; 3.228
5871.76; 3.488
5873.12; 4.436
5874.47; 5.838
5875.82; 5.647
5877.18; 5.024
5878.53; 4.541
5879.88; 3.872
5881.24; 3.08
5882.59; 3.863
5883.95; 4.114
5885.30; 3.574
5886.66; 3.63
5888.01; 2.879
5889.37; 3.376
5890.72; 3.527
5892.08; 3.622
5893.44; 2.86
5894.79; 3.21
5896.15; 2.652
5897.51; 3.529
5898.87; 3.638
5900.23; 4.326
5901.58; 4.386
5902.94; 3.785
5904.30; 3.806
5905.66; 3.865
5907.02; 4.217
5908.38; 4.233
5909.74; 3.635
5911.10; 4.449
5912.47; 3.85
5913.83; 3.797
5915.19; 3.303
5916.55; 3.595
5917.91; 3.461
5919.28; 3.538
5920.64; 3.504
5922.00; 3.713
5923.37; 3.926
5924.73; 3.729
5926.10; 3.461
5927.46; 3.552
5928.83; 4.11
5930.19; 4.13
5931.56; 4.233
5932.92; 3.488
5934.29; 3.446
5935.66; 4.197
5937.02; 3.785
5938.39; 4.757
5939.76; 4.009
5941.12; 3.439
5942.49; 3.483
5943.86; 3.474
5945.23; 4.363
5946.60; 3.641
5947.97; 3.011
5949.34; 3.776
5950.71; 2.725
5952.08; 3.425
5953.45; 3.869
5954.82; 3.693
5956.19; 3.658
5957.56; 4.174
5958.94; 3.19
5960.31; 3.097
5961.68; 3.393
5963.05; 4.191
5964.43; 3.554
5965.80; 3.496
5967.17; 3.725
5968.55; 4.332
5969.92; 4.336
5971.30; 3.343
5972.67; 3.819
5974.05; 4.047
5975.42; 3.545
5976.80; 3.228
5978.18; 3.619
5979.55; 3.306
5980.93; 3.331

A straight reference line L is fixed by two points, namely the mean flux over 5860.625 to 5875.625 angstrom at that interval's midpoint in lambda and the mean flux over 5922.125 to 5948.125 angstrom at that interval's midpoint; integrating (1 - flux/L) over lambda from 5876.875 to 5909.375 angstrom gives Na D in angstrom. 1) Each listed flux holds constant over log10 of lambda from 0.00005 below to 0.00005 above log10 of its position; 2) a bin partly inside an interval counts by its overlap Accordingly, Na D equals 1.6 angstrom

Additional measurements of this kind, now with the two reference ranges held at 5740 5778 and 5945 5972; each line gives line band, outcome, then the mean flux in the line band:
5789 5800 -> 0.07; 3.81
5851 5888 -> -2.26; 3.97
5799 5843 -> -0.53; 3.85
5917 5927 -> 0.17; 3.62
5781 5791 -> -0.26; 3.94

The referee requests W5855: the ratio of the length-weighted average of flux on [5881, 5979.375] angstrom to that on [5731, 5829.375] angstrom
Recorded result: 0.9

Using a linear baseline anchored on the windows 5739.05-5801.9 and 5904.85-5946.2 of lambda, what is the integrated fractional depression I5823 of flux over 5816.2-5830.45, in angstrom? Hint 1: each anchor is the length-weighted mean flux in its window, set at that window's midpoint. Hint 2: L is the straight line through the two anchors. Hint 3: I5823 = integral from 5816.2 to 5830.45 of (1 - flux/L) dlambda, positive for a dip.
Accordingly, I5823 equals 0.7 angstrom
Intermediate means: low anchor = 3.89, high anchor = 3.82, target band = 3.69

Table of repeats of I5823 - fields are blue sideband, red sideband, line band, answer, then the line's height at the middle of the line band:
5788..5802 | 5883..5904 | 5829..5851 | 0.1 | 3.72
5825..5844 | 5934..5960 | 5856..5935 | -1.9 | 3.71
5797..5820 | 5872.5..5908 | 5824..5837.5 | 0.7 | 3.99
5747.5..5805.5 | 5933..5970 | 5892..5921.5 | 0.5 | 3.75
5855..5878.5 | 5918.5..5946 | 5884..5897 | 2.2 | 3.97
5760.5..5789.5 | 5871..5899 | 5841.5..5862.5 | 0.5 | 3.84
